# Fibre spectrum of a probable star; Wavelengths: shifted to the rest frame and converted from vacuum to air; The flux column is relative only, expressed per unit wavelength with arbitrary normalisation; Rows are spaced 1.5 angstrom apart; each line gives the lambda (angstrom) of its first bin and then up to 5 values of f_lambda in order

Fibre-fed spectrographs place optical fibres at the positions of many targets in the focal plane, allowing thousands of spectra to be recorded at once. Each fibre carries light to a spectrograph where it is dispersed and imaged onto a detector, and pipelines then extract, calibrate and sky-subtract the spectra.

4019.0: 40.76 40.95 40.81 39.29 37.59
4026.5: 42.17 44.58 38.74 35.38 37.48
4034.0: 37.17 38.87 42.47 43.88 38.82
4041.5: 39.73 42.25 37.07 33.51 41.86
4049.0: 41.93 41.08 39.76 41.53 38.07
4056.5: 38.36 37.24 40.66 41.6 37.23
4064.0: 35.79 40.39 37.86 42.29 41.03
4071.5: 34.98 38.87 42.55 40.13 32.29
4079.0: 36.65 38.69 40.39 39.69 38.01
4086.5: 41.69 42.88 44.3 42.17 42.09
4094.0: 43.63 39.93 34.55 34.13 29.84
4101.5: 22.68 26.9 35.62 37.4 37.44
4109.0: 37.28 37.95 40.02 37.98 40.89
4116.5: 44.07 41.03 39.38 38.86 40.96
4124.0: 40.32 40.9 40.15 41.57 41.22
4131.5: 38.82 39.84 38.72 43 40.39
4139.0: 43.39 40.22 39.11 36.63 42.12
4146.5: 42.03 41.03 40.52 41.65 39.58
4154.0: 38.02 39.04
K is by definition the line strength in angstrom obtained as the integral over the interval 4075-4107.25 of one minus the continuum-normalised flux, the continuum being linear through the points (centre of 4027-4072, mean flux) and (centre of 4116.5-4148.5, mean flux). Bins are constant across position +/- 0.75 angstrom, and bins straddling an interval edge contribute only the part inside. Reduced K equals 2.11 angstrom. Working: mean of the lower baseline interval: 39.4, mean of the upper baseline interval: 40.5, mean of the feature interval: 37.4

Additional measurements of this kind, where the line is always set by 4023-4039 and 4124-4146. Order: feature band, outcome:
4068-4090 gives 0.3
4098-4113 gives 2.3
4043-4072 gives 0.5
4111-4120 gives 0.0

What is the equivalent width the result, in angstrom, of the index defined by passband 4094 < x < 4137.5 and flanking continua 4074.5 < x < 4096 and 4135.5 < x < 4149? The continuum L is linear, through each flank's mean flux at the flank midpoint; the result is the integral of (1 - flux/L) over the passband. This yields 2.7 angstrom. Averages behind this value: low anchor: 40.3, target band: 38.1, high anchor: 40.8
